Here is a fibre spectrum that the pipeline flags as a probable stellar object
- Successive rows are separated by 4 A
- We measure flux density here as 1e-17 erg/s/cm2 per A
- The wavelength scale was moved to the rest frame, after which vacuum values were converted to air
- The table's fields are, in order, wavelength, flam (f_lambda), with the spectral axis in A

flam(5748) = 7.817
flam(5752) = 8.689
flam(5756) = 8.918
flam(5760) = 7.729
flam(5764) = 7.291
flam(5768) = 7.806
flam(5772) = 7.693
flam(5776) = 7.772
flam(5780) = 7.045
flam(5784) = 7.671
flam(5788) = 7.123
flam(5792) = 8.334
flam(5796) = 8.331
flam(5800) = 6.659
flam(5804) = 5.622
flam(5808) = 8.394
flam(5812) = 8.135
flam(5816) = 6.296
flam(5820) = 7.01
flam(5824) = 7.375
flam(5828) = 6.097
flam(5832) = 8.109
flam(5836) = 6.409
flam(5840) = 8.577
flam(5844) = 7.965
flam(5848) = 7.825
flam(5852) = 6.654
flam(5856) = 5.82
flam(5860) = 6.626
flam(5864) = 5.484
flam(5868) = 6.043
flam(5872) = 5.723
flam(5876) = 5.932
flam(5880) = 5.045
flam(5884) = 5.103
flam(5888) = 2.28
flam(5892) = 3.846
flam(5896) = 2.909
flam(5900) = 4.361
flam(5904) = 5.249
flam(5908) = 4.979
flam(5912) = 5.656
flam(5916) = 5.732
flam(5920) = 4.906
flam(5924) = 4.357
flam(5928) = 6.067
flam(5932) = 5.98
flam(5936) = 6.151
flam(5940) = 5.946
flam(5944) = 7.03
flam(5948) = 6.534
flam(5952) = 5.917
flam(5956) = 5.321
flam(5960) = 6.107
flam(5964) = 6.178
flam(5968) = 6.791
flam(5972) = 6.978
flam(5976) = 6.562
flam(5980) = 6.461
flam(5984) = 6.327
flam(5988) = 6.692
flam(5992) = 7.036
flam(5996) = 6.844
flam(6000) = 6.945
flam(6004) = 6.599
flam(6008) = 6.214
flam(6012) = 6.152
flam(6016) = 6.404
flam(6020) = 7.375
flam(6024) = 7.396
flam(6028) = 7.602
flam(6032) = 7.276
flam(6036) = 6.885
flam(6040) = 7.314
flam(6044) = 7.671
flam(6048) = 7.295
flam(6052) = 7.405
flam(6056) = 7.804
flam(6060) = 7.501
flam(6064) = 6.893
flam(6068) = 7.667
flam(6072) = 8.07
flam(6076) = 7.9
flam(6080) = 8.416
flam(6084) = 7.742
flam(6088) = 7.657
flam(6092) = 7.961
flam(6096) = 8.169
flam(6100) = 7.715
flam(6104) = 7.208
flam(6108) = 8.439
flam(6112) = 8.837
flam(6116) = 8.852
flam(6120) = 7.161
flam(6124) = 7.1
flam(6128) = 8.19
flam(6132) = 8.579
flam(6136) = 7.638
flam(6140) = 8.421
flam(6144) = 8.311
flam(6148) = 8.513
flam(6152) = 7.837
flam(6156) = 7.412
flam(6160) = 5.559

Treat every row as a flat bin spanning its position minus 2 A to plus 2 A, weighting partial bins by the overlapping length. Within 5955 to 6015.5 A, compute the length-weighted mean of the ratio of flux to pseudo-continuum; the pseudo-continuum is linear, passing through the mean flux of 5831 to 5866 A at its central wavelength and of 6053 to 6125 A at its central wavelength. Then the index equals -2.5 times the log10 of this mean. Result 0.15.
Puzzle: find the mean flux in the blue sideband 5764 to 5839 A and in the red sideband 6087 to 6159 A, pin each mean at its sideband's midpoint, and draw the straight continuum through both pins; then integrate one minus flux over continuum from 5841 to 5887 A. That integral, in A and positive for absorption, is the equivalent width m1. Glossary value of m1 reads 7.97 A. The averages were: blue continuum 7.34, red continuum 7.97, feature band 6.17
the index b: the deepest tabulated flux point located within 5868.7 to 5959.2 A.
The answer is 2.28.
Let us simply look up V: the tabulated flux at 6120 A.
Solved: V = 7.161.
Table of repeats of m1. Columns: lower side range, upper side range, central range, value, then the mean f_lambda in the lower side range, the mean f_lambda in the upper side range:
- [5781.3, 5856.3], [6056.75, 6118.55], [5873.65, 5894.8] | 8.7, 7.32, 7.93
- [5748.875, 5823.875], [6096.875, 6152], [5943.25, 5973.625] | 5.8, 7.58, 8.07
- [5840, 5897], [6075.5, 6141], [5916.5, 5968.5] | 3.9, 5.67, 7.99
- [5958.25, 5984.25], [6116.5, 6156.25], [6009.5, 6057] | -0.9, 6.5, 7.97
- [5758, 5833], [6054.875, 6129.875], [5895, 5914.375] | 7.2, 7.38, 7.86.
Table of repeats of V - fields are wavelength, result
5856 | 5.82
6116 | 8.852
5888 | 2.28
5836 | 6.409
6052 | 7.405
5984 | 6.327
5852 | 6.654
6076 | 7.9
